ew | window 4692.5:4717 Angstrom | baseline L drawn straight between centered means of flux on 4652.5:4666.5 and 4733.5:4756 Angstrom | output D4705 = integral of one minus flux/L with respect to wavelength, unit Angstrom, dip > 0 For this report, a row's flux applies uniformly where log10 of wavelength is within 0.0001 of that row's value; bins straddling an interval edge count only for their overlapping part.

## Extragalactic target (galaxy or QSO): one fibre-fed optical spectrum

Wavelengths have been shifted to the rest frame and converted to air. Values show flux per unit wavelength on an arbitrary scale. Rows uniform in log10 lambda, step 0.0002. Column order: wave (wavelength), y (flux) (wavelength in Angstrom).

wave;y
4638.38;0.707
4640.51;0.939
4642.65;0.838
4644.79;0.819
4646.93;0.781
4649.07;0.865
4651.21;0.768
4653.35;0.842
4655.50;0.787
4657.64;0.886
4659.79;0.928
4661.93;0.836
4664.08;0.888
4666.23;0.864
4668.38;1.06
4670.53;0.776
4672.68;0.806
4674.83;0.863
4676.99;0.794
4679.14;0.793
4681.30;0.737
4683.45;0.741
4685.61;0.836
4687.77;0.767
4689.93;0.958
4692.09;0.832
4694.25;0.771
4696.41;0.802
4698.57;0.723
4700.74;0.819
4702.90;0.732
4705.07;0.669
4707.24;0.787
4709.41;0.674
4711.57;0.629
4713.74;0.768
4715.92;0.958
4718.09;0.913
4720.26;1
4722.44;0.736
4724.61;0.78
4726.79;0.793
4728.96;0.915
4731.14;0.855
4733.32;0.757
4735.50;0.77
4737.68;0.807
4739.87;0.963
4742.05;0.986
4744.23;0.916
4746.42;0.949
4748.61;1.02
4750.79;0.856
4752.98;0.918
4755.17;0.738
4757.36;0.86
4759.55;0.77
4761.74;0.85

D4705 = 3.3 Angstrom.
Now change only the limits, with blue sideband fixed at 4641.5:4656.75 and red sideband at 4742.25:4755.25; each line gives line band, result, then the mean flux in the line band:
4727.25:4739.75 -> 1.00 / 0.83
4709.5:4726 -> 1.30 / 0.817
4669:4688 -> 1.08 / 0.798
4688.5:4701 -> 0.67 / 0.816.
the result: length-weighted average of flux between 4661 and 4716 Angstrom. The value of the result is 0.8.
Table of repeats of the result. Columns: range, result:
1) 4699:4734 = 0.798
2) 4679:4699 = 0.799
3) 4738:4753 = 0.939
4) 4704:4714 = 0.701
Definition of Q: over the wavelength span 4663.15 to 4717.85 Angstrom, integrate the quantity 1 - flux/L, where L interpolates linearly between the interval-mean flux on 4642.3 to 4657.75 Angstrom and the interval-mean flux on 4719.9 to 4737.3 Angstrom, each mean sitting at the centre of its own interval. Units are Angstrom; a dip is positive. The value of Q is 1.0 Angstrom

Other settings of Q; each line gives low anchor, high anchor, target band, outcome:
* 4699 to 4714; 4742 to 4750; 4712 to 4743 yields -0.17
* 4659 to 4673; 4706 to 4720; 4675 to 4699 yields 1.28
